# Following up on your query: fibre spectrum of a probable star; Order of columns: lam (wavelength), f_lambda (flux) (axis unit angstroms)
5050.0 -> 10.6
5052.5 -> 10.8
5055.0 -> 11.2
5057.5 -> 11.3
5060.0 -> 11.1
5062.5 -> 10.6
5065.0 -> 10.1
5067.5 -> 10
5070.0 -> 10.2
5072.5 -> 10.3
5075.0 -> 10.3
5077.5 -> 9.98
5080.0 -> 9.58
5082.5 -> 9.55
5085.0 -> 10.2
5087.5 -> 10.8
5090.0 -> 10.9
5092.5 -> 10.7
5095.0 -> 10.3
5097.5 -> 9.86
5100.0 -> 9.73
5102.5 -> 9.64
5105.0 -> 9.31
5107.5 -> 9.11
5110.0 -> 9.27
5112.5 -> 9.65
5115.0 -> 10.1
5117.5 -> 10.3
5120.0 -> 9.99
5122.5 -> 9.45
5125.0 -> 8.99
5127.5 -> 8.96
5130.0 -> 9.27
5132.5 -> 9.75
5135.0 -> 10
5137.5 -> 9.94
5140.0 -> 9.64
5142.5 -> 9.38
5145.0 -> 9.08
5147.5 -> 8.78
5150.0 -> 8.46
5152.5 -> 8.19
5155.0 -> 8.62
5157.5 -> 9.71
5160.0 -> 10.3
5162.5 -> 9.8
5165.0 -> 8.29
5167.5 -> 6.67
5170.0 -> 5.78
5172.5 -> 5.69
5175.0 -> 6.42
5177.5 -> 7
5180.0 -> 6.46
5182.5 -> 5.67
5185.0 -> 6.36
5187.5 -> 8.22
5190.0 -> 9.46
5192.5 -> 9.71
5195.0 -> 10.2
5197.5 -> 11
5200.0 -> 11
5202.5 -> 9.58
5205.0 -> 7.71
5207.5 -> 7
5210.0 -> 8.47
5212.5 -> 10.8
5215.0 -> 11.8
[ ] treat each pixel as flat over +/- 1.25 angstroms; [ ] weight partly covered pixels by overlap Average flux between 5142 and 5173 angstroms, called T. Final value 8.41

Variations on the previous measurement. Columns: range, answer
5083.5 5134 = 9.81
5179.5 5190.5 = 7.14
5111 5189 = 8.55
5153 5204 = 8.29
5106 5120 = 9.71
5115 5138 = 9.64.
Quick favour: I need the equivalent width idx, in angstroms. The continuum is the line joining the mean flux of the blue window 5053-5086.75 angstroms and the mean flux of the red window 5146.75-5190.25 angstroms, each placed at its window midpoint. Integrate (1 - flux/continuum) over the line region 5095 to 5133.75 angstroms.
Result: -1.8 angstroms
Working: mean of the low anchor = 10.4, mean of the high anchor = 7.72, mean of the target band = 9.58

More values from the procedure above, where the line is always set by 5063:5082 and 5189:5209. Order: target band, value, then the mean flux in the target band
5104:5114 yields 0.5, 9.35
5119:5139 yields 0.5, 9.54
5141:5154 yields 1.2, 8.79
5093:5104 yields 0.0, 9.93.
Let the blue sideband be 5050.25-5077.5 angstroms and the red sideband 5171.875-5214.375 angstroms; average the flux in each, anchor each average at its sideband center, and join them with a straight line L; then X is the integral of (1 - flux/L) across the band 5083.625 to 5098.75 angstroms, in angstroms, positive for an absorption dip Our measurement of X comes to -0.5 angstroms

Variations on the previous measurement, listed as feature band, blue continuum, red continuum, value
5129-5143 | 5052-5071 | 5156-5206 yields -0.8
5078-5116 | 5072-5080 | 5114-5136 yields -0.1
